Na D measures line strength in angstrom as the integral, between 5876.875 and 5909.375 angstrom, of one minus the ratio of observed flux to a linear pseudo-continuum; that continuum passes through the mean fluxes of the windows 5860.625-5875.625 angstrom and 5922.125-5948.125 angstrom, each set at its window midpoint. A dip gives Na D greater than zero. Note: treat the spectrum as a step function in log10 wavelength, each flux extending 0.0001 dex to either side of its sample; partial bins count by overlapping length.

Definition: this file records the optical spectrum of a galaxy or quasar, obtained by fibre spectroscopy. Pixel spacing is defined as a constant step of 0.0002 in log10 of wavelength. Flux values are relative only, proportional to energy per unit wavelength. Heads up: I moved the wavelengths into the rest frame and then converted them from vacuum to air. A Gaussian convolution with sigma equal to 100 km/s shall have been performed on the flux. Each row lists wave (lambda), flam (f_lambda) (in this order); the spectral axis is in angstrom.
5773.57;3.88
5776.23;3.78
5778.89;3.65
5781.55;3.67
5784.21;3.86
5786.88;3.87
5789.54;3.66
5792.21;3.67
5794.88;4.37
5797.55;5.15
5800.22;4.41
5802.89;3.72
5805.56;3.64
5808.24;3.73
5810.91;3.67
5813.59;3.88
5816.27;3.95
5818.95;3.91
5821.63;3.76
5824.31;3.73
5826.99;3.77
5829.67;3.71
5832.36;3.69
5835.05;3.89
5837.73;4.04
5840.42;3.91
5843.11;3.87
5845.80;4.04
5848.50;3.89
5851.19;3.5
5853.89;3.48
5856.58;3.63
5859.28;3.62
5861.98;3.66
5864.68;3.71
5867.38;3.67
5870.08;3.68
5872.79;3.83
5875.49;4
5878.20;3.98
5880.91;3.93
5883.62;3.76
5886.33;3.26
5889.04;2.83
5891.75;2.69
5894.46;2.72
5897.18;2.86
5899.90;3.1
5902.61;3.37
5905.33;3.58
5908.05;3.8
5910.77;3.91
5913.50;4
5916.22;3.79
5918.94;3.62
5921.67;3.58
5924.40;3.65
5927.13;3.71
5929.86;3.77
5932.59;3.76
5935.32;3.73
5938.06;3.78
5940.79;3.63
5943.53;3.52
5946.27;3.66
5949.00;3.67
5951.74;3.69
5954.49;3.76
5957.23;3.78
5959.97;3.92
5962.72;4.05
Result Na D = 3.5 angstrom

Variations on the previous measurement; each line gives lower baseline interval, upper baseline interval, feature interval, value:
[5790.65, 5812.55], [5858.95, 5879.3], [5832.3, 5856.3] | 0.38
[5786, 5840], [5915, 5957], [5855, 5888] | 0.77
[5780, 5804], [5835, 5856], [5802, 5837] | 1.31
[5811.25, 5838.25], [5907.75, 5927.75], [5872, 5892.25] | 1.17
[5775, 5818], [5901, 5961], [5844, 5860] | 0.55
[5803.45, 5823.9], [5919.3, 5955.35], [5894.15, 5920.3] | 1.42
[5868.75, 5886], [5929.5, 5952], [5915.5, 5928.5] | 0.22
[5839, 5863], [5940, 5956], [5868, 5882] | -0.59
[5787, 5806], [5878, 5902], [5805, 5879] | -2.59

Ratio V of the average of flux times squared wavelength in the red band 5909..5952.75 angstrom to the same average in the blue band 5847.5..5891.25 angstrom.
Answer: 1.05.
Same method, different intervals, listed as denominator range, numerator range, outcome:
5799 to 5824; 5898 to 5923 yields 0.97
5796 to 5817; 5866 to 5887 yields 0.96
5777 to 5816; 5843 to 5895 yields 0.94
